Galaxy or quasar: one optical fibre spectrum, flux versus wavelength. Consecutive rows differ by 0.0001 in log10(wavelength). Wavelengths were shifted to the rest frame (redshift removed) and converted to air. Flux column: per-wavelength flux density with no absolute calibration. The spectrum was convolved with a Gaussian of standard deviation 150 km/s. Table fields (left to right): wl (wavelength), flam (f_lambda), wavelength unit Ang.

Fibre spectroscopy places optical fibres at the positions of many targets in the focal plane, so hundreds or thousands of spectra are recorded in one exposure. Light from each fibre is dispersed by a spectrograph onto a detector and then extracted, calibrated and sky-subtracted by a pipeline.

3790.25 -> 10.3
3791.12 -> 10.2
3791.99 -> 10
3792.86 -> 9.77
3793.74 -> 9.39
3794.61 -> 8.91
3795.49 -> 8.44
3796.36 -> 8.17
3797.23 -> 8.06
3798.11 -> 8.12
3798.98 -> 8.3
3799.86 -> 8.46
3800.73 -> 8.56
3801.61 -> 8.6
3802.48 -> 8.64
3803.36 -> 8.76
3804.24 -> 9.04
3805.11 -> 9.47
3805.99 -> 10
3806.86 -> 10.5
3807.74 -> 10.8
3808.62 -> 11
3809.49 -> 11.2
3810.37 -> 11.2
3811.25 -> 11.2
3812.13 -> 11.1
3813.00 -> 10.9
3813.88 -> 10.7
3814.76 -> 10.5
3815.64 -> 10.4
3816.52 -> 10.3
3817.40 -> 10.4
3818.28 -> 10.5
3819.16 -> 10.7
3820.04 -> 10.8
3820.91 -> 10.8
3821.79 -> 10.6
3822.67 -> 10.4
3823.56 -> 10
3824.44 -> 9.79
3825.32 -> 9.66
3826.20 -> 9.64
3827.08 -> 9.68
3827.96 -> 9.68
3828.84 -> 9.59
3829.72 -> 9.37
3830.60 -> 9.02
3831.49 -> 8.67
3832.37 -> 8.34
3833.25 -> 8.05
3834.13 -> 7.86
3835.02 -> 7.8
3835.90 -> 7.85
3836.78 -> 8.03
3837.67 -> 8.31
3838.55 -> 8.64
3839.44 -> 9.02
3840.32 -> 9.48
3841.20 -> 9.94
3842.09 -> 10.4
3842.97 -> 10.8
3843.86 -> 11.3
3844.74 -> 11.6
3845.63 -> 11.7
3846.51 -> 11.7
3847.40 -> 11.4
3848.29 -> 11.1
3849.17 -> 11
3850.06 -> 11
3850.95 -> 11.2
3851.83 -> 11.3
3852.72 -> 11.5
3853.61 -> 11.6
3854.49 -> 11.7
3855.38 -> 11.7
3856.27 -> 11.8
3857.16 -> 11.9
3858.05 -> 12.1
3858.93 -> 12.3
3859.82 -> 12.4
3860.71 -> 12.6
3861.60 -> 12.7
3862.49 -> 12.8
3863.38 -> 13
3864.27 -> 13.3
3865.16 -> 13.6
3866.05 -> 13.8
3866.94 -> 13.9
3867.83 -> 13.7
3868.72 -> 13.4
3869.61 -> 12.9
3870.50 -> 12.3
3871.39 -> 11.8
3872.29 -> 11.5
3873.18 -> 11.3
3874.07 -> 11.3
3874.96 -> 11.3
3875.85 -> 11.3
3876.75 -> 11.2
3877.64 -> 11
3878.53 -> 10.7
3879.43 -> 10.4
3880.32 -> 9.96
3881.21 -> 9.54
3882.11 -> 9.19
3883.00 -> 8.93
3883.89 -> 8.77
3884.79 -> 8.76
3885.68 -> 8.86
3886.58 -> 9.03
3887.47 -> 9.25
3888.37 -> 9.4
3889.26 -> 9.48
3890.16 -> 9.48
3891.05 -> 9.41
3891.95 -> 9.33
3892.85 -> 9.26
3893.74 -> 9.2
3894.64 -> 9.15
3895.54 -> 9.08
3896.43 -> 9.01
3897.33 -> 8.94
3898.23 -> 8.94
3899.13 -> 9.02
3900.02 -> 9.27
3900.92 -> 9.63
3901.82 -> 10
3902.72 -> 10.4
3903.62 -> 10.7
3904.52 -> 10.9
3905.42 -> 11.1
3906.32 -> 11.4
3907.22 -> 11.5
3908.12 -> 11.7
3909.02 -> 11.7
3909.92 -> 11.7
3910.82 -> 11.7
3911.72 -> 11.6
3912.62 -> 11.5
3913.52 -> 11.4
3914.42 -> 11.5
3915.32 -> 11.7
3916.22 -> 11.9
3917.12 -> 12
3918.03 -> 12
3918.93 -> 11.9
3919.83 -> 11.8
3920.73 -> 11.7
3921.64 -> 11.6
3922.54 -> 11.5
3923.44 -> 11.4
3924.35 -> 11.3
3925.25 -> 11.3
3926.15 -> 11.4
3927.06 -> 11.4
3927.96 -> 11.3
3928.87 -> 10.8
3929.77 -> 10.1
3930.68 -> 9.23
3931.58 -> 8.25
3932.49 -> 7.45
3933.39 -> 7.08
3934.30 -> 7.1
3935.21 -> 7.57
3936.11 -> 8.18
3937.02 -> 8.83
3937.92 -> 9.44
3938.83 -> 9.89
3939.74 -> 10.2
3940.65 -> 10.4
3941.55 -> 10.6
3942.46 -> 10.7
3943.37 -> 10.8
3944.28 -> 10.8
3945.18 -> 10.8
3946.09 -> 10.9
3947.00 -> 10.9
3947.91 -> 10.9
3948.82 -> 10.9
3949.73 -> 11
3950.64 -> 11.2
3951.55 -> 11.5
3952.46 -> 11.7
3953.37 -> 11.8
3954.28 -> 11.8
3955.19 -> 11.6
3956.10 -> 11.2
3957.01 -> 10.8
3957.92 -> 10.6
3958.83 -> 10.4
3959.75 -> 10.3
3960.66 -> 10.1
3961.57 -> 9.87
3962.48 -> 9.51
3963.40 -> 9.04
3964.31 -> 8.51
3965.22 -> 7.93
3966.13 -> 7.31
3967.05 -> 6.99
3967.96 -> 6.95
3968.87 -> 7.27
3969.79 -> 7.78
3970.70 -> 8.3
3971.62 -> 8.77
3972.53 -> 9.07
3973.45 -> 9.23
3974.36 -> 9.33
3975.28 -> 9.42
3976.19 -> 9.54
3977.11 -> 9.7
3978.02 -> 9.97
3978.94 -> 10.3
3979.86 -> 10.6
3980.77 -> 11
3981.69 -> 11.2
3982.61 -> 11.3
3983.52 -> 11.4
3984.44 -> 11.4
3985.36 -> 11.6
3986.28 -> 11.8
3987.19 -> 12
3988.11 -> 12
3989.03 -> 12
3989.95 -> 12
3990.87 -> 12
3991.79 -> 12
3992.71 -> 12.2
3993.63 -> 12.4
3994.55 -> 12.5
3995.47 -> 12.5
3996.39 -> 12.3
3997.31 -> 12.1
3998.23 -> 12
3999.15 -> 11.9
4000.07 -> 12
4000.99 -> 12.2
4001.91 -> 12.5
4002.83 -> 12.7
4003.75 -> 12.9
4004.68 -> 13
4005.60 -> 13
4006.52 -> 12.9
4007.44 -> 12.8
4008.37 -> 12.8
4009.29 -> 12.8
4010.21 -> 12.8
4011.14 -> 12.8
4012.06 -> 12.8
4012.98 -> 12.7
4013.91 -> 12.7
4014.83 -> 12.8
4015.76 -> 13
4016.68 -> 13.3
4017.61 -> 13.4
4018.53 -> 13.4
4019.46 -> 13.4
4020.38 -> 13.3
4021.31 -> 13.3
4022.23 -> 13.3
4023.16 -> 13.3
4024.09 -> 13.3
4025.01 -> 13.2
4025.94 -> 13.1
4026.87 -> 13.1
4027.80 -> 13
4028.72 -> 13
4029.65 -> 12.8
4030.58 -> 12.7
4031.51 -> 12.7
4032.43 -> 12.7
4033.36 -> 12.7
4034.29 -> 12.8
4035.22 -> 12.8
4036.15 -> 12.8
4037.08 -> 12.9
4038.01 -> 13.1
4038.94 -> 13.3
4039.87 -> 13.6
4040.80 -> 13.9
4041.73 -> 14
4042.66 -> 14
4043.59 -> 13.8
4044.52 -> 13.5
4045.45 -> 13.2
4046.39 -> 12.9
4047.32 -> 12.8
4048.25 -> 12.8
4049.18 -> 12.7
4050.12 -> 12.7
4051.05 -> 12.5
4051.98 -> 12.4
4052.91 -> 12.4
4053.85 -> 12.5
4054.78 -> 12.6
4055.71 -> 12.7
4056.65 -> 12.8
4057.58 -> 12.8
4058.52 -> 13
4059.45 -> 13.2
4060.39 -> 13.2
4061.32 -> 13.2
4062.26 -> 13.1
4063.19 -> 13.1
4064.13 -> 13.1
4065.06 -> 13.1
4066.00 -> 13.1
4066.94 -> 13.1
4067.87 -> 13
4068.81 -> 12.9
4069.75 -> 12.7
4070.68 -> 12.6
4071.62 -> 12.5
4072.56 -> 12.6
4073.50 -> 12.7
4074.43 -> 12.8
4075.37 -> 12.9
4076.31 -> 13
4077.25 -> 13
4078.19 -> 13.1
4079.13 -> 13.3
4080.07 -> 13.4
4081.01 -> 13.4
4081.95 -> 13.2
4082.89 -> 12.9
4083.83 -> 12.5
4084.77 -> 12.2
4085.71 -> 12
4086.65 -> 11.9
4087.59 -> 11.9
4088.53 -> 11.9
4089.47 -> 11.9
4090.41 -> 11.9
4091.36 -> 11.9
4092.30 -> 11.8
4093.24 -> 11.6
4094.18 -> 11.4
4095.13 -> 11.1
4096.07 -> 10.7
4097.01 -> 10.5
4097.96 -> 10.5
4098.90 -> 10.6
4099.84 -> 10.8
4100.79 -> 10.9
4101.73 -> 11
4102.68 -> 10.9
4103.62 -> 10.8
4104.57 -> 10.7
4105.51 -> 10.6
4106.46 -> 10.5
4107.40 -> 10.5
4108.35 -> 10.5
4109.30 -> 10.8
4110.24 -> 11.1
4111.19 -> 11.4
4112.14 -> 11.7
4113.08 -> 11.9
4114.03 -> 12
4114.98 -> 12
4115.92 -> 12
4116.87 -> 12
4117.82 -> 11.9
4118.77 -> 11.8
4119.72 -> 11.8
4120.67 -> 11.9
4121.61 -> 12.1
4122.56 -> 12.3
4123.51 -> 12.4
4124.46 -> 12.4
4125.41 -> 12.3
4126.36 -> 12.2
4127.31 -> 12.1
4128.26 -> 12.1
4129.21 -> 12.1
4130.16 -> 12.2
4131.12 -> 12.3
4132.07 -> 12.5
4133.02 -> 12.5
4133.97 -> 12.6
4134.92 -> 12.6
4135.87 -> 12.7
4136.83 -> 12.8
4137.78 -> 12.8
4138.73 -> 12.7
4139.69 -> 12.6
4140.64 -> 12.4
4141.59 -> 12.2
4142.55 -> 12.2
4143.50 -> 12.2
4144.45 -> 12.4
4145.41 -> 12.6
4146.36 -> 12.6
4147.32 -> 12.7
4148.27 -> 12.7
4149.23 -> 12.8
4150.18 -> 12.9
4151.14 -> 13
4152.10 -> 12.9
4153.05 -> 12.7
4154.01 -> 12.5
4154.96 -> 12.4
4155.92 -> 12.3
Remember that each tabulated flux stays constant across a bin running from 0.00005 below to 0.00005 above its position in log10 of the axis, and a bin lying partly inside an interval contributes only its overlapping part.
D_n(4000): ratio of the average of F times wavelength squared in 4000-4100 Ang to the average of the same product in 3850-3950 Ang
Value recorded 1.28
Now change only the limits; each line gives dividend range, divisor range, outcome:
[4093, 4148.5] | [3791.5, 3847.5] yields 1.41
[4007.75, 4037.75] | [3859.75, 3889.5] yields 1.24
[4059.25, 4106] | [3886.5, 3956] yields 1.27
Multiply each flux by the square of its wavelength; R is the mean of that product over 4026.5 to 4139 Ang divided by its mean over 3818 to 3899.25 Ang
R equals 1.3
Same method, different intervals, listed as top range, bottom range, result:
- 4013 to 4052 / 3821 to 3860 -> 1.41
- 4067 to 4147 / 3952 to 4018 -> 1.15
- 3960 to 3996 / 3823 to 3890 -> 1.02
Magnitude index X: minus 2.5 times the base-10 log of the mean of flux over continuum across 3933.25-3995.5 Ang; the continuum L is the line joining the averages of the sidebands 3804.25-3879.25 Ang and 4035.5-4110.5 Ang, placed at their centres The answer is 0.14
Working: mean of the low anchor 10.9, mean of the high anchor 12.4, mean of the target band 10.2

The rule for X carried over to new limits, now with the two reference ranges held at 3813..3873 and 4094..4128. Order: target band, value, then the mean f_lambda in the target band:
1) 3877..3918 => 0.08 mag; 10.2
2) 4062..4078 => -0.14 mag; 12.9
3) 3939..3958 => 0.01 mag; 11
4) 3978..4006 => -0.07 mag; 11.9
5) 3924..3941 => 0.16 mag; 9.52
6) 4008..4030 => -0.17 mag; 13.1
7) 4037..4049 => -0.19 mag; 13.4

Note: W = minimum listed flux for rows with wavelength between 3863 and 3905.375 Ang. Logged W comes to 8.76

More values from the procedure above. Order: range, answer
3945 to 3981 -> 6.95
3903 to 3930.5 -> 10.1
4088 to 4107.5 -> 10.5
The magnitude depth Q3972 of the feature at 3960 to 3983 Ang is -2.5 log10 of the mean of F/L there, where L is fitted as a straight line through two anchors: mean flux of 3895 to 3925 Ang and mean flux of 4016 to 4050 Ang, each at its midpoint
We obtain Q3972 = 0.30 mag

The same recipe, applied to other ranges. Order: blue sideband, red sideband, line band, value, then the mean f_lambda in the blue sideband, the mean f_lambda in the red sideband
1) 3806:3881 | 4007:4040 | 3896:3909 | 0.135 mag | 10.9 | 13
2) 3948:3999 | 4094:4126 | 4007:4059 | -0.194 mag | 10.5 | 11.4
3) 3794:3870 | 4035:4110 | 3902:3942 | 0.055 mag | 10.5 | 12.4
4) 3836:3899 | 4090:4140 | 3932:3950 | 0.142 mag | 10.8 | 11.7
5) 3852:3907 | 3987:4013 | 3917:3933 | 0.056 mag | 10.9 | 12.4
